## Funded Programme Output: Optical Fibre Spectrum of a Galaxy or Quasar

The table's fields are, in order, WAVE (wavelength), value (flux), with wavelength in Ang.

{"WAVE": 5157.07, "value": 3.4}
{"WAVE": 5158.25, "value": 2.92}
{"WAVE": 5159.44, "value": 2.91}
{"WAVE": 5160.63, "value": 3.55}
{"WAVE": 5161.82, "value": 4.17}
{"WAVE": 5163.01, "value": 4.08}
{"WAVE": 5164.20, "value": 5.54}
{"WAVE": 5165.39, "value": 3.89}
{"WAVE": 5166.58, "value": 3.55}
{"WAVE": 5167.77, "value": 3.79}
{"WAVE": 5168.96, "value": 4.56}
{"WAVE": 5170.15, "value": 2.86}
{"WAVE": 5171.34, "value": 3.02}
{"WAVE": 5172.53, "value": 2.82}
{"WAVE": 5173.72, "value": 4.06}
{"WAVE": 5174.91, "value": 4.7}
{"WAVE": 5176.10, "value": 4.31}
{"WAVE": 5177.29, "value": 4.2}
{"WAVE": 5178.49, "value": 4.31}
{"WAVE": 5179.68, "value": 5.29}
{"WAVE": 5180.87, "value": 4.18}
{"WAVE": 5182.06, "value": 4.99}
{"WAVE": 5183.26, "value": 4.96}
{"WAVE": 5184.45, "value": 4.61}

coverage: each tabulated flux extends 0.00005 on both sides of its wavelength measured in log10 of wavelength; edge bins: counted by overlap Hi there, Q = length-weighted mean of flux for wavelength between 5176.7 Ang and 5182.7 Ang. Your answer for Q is 4.59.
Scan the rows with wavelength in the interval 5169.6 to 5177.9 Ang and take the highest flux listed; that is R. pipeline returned 4.7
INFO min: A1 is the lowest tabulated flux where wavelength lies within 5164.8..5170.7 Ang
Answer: 2.86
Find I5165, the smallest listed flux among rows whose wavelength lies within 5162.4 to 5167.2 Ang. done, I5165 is 3.55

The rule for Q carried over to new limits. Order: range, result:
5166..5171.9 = 3.56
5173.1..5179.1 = 4.31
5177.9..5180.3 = 4.81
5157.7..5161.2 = 3.12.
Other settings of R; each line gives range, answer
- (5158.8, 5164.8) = 5.54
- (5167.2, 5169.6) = 4.56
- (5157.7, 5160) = 2.92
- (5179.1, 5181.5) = 5.29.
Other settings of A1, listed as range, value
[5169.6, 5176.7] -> 2.82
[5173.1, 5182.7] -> 4.06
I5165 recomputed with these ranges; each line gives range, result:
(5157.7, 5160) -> 2.91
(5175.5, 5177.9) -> 4.2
